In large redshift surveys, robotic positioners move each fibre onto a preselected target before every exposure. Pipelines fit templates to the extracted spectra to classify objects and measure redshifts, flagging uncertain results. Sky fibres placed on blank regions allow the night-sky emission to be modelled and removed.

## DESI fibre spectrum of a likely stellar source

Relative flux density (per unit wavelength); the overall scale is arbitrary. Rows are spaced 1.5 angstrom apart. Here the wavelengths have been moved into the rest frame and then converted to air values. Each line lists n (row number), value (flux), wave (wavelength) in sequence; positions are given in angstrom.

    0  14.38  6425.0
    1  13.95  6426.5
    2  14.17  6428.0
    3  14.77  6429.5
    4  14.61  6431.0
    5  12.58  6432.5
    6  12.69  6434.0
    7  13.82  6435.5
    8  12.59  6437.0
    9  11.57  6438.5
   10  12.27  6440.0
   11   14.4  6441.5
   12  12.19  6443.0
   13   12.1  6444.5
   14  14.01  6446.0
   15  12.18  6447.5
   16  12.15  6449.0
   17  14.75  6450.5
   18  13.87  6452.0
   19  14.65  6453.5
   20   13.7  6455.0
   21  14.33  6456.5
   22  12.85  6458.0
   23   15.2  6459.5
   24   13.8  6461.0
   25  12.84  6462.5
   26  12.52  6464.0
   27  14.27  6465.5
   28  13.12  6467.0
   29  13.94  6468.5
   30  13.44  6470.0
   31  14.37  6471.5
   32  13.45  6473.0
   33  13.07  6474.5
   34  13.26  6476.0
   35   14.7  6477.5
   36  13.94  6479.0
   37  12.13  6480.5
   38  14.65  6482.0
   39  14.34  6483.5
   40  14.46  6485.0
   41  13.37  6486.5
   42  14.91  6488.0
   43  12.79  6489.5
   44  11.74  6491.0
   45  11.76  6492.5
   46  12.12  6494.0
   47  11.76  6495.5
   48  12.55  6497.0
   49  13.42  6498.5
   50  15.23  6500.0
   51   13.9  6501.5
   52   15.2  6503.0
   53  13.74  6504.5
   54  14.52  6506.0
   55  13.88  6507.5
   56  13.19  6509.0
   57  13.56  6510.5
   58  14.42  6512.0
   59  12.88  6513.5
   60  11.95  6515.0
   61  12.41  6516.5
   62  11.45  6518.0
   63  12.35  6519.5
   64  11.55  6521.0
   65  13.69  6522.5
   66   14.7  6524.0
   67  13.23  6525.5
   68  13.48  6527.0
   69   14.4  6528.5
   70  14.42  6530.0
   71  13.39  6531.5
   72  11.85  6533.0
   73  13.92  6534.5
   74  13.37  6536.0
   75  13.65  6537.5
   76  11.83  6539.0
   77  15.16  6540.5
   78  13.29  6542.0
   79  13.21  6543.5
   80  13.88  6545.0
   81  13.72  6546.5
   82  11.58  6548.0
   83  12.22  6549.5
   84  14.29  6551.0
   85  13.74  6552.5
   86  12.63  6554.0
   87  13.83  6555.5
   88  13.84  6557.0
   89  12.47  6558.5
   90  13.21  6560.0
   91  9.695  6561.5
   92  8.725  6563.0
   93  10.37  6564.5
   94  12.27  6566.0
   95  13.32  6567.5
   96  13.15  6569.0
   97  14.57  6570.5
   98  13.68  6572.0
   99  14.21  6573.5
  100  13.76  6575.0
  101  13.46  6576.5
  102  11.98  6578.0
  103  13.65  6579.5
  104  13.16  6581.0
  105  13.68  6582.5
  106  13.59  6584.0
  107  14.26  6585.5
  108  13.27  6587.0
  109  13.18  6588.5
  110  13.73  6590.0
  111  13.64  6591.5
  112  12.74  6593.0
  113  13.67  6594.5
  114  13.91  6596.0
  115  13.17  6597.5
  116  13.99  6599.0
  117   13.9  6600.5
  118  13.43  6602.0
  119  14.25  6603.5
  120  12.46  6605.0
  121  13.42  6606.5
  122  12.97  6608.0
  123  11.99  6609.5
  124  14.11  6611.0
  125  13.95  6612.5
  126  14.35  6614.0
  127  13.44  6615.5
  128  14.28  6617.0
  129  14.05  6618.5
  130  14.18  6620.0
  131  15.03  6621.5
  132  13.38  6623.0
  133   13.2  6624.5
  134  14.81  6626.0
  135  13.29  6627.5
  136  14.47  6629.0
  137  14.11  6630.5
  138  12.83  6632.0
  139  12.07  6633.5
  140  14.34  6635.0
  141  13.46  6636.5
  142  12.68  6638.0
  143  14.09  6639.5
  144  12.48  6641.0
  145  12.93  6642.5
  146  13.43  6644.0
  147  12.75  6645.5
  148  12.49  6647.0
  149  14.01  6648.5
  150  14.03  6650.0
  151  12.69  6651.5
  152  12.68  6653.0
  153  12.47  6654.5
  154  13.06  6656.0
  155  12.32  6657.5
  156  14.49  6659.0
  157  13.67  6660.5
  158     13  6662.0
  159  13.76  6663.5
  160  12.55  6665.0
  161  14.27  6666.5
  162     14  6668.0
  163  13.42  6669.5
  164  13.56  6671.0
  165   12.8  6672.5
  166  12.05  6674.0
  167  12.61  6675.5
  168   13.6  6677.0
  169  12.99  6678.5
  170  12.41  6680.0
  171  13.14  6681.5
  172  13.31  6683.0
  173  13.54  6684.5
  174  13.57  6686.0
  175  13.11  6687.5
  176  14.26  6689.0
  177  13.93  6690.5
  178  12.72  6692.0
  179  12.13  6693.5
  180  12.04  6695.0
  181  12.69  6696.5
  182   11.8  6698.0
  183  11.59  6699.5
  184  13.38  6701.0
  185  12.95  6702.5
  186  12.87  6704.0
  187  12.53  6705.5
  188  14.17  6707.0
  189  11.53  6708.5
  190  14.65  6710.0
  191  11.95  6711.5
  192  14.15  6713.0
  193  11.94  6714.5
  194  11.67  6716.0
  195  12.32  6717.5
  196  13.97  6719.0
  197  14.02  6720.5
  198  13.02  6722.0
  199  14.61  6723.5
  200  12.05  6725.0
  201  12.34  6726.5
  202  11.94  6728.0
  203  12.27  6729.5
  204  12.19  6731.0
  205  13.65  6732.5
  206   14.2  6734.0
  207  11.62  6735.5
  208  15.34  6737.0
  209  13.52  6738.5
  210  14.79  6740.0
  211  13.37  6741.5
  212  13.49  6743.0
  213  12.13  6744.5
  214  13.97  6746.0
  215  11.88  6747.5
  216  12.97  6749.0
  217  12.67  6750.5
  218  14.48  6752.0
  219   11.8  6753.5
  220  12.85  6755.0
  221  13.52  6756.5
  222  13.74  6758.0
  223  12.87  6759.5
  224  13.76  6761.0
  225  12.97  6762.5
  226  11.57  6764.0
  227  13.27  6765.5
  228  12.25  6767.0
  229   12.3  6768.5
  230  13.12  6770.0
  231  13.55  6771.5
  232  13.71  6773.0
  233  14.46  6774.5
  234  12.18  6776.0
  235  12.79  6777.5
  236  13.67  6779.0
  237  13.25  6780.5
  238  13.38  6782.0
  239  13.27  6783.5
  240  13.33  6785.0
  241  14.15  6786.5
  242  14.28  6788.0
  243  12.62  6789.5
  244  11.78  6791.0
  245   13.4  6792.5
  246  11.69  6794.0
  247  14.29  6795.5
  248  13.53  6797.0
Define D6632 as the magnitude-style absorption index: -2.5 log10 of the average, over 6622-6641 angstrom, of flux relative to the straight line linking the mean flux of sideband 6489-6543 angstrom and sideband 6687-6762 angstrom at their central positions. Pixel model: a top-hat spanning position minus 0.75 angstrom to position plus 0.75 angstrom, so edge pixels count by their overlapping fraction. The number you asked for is -0.03 mag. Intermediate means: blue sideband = 13.2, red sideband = 13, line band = 13.5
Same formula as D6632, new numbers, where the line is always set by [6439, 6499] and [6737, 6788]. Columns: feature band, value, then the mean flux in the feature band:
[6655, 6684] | 0.01 mag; 13.2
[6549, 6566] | 0.09 mag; 12.3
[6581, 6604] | -0.02 mag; 13.6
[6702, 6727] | 0.02 mag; 13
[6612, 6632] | -0.06 mag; 14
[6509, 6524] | 0.04 mag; 12.8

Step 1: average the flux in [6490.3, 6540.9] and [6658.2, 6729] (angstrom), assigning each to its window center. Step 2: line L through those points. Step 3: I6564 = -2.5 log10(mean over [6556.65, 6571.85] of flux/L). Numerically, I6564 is 0.087 mag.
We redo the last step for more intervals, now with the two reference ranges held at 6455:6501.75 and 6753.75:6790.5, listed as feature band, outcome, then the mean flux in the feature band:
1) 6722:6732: 0.05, 12.6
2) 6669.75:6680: 0.03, 12.9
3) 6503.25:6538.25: 0.01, 13.3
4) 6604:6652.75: -0.01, 13.5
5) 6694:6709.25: 0.06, 12.5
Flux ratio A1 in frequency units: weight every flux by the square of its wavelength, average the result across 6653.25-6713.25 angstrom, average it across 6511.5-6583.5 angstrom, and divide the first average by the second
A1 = 1.04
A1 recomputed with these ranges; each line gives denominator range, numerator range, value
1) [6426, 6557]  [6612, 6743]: 1.04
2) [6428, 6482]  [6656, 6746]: 1.05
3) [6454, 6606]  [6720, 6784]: 1.05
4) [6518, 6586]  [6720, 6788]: 1.07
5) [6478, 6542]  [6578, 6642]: 1.05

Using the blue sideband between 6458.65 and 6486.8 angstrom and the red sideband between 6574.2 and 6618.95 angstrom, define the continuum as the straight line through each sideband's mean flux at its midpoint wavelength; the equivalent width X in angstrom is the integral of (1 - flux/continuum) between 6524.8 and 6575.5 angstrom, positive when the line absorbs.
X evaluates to 2.0 angstrom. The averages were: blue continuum 13.7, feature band 13.1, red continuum 13.5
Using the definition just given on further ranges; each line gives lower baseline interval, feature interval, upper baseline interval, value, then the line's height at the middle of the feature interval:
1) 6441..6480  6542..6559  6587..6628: 0.5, 13.6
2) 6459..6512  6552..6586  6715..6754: 1.3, 13.4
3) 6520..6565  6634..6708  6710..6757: -0.3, 13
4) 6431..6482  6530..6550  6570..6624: 0.5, 13.5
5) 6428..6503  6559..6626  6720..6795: 0.0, 13.3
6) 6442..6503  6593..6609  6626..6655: -0.2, 13.3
